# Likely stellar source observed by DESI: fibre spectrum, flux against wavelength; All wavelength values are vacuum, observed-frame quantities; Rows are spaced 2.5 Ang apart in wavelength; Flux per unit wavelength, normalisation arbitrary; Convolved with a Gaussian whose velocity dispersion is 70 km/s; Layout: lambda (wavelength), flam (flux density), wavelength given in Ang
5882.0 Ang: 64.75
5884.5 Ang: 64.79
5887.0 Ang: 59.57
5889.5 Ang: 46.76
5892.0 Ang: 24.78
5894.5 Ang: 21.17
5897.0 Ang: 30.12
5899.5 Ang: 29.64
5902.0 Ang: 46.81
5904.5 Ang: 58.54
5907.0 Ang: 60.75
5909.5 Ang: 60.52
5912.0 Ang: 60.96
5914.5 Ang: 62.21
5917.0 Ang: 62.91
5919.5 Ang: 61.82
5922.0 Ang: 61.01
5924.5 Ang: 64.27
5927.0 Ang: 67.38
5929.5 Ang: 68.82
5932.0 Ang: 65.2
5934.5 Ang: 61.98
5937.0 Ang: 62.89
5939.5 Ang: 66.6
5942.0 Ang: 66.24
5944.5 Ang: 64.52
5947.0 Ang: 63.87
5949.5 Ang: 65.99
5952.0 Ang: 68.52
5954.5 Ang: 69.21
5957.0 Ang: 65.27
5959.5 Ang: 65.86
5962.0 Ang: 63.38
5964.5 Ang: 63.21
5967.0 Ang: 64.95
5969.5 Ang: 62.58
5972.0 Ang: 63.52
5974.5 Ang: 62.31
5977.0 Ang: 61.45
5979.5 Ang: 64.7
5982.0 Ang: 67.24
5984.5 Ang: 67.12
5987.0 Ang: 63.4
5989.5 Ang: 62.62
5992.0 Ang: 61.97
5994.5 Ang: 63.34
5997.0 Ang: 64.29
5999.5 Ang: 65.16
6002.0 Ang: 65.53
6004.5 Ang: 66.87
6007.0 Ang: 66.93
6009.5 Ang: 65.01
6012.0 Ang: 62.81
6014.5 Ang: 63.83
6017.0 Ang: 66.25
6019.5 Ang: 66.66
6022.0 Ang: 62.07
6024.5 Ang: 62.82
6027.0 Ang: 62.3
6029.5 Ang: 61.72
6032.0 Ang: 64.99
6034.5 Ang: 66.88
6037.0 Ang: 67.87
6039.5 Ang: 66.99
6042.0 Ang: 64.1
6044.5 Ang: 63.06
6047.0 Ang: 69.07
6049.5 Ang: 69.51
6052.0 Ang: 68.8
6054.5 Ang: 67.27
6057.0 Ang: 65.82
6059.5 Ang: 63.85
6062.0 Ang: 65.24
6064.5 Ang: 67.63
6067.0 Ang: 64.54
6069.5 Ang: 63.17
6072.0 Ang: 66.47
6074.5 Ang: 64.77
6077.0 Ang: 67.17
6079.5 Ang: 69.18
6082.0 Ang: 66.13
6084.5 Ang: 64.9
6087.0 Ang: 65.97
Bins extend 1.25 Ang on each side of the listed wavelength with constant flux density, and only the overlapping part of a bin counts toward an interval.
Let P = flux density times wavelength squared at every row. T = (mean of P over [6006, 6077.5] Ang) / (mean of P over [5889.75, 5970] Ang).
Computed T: 1.2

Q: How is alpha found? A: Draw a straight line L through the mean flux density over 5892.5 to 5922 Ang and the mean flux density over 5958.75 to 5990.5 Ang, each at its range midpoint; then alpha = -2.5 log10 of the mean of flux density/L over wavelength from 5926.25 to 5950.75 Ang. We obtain -0.16 mag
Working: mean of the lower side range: 50.3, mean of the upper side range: 64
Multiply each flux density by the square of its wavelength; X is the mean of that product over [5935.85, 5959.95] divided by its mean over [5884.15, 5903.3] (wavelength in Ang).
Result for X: 1.71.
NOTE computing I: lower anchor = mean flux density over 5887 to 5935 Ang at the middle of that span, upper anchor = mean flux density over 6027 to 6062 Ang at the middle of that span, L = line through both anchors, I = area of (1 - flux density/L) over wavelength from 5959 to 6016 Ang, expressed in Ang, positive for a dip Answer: -3.4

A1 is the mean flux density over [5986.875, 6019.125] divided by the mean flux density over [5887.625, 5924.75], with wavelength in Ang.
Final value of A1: 1.29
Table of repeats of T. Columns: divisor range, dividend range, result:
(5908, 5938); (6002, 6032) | 1.05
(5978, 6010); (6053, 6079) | 1.04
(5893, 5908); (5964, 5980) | 1.59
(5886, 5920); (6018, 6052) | 1.40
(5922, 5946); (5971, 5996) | 1.00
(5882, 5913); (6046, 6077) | 1.47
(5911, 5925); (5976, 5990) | 1.06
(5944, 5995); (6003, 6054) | 1.03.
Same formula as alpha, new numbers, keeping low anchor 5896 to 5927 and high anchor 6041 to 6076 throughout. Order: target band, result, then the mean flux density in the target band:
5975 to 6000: -0.05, 64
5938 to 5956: -0.14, 66.4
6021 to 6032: 0.02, 62.5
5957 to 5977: -0.07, 63.6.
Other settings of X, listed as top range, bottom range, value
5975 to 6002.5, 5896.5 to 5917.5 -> 1.25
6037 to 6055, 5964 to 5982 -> 1.08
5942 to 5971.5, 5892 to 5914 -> 1.46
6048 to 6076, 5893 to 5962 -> 1.16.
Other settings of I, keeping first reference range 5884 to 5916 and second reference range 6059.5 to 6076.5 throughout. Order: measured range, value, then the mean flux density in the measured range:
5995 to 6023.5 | -2.8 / 65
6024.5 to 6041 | -0.9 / 64.9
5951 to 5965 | -3.1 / 66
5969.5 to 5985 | -2.3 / 64.1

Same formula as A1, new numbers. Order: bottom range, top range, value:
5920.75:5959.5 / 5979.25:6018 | 0.99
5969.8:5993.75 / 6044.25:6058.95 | 1.06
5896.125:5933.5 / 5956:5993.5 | 1.11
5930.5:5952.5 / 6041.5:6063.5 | 1.02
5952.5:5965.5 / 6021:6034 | 0.96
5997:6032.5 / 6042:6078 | 1.02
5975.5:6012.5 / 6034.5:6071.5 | 1.03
